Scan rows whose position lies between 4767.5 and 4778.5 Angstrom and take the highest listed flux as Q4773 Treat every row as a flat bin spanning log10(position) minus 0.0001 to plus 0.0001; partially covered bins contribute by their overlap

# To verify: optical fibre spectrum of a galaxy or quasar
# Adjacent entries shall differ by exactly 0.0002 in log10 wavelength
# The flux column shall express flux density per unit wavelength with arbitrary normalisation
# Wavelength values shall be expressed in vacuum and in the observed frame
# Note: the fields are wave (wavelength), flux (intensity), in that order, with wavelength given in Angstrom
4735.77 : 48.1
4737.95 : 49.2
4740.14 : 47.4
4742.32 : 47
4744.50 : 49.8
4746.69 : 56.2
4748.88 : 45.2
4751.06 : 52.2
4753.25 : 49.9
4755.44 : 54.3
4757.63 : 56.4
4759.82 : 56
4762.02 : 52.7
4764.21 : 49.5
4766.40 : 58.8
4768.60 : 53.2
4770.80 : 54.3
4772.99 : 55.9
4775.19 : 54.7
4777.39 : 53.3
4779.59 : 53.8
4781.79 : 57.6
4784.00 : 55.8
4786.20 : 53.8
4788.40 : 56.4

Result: 55.9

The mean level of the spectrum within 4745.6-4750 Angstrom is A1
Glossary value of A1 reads 50.8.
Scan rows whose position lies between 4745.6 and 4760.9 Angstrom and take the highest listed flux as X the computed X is 56.4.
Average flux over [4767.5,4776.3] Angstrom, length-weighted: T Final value 54.5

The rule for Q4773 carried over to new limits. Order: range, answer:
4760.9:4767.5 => 58.8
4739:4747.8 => 56.2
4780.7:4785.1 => 57.6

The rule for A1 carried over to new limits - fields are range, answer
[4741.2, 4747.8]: 51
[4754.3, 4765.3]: 53.8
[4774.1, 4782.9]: 54.8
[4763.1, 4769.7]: 53.8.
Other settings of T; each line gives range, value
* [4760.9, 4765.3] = 51.1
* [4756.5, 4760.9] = 56.2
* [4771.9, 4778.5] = 54.6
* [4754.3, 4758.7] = 55.3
